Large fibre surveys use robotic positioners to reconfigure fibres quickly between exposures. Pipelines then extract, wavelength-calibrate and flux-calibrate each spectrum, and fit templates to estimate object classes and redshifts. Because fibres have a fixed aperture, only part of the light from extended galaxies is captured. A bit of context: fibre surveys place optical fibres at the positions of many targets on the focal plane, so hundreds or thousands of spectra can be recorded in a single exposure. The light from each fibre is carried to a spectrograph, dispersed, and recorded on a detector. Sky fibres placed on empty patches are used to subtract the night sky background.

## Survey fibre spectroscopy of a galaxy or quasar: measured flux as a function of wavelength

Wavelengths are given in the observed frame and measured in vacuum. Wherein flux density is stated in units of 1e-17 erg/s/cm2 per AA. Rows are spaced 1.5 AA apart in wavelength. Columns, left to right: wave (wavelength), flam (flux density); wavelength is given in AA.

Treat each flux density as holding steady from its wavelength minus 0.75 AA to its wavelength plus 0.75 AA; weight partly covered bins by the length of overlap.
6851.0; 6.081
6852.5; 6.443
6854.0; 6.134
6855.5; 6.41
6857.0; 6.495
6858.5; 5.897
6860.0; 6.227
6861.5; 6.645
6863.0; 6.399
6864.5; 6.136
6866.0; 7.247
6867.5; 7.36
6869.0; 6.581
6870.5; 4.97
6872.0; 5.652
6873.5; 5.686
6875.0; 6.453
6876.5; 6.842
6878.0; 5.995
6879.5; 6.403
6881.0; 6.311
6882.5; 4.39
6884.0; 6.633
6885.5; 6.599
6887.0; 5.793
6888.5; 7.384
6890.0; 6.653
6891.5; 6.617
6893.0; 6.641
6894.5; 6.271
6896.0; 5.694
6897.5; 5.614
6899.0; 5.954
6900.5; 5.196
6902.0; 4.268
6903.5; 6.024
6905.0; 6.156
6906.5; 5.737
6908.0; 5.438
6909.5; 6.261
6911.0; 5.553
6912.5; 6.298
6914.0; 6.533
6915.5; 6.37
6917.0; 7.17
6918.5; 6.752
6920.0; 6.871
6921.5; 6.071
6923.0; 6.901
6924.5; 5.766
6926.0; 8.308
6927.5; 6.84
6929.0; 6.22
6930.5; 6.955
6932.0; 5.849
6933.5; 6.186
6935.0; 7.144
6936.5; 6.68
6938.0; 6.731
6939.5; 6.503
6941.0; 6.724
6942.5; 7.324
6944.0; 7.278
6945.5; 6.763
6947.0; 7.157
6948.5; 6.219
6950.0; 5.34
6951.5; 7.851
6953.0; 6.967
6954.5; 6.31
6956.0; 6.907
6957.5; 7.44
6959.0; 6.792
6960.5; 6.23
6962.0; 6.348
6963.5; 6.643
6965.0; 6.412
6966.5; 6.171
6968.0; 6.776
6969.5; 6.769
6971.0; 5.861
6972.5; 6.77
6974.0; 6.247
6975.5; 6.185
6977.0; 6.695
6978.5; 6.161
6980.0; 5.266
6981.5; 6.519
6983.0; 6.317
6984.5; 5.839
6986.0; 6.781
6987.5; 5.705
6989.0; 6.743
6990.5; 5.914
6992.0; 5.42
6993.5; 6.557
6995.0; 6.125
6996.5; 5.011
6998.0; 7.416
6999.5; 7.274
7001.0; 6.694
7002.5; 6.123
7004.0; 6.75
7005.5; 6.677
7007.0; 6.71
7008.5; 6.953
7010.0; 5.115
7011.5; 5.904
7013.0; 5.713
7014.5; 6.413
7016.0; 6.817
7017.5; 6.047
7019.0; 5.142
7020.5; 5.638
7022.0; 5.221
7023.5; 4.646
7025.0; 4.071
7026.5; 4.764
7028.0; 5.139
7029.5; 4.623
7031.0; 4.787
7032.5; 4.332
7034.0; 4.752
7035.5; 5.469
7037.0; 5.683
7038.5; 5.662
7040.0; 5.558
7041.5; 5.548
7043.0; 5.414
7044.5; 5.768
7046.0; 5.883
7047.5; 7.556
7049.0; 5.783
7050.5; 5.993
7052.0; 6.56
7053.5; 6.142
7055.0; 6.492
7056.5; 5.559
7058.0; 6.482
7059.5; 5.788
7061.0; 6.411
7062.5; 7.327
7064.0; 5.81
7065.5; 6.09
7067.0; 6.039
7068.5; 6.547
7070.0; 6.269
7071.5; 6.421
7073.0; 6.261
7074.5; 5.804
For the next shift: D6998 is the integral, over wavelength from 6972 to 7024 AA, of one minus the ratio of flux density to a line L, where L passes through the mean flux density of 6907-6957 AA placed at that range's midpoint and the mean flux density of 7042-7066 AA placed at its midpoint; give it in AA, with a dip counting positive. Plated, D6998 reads 1.8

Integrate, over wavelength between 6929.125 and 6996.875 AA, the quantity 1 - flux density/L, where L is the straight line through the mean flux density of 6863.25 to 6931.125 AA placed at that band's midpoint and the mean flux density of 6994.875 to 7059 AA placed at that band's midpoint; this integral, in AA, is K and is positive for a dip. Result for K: -4.8 AA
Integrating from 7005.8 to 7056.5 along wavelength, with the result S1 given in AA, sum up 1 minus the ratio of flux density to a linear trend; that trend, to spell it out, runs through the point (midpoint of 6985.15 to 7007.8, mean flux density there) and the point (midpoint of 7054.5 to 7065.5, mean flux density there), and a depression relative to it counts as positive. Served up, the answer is 5.3 AA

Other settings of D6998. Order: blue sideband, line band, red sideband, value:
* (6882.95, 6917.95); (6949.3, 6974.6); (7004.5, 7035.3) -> -3.5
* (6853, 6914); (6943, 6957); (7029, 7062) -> -1.9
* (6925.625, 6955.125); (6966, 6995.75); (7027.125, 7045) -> -0.7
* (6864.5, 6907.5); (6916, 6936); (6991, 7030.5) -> -2.2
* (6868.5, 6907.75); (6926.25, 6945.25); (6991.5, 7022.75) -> -2.1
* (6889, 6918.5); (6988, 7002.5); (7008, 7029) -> -1.8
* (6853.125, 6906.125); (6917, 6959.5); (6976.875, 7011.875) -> -3.6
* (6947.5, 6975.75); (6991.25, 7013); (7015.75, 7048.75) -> -1.6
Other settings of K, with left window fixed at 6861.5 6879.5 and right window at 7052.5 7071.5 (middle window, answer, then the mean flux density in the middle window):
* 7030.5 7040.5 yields 1.7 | 5.18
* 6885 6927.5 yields 0.4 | 6.25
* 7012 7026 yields 1.7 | 5.52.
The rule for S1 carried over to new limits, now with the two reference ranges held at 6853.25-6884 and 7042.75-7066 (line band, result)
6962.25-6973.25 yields -0.5 AA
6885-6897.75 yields -0.3 AA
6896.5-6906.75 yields 1.1 AA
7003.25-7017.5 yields -0.3 AA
